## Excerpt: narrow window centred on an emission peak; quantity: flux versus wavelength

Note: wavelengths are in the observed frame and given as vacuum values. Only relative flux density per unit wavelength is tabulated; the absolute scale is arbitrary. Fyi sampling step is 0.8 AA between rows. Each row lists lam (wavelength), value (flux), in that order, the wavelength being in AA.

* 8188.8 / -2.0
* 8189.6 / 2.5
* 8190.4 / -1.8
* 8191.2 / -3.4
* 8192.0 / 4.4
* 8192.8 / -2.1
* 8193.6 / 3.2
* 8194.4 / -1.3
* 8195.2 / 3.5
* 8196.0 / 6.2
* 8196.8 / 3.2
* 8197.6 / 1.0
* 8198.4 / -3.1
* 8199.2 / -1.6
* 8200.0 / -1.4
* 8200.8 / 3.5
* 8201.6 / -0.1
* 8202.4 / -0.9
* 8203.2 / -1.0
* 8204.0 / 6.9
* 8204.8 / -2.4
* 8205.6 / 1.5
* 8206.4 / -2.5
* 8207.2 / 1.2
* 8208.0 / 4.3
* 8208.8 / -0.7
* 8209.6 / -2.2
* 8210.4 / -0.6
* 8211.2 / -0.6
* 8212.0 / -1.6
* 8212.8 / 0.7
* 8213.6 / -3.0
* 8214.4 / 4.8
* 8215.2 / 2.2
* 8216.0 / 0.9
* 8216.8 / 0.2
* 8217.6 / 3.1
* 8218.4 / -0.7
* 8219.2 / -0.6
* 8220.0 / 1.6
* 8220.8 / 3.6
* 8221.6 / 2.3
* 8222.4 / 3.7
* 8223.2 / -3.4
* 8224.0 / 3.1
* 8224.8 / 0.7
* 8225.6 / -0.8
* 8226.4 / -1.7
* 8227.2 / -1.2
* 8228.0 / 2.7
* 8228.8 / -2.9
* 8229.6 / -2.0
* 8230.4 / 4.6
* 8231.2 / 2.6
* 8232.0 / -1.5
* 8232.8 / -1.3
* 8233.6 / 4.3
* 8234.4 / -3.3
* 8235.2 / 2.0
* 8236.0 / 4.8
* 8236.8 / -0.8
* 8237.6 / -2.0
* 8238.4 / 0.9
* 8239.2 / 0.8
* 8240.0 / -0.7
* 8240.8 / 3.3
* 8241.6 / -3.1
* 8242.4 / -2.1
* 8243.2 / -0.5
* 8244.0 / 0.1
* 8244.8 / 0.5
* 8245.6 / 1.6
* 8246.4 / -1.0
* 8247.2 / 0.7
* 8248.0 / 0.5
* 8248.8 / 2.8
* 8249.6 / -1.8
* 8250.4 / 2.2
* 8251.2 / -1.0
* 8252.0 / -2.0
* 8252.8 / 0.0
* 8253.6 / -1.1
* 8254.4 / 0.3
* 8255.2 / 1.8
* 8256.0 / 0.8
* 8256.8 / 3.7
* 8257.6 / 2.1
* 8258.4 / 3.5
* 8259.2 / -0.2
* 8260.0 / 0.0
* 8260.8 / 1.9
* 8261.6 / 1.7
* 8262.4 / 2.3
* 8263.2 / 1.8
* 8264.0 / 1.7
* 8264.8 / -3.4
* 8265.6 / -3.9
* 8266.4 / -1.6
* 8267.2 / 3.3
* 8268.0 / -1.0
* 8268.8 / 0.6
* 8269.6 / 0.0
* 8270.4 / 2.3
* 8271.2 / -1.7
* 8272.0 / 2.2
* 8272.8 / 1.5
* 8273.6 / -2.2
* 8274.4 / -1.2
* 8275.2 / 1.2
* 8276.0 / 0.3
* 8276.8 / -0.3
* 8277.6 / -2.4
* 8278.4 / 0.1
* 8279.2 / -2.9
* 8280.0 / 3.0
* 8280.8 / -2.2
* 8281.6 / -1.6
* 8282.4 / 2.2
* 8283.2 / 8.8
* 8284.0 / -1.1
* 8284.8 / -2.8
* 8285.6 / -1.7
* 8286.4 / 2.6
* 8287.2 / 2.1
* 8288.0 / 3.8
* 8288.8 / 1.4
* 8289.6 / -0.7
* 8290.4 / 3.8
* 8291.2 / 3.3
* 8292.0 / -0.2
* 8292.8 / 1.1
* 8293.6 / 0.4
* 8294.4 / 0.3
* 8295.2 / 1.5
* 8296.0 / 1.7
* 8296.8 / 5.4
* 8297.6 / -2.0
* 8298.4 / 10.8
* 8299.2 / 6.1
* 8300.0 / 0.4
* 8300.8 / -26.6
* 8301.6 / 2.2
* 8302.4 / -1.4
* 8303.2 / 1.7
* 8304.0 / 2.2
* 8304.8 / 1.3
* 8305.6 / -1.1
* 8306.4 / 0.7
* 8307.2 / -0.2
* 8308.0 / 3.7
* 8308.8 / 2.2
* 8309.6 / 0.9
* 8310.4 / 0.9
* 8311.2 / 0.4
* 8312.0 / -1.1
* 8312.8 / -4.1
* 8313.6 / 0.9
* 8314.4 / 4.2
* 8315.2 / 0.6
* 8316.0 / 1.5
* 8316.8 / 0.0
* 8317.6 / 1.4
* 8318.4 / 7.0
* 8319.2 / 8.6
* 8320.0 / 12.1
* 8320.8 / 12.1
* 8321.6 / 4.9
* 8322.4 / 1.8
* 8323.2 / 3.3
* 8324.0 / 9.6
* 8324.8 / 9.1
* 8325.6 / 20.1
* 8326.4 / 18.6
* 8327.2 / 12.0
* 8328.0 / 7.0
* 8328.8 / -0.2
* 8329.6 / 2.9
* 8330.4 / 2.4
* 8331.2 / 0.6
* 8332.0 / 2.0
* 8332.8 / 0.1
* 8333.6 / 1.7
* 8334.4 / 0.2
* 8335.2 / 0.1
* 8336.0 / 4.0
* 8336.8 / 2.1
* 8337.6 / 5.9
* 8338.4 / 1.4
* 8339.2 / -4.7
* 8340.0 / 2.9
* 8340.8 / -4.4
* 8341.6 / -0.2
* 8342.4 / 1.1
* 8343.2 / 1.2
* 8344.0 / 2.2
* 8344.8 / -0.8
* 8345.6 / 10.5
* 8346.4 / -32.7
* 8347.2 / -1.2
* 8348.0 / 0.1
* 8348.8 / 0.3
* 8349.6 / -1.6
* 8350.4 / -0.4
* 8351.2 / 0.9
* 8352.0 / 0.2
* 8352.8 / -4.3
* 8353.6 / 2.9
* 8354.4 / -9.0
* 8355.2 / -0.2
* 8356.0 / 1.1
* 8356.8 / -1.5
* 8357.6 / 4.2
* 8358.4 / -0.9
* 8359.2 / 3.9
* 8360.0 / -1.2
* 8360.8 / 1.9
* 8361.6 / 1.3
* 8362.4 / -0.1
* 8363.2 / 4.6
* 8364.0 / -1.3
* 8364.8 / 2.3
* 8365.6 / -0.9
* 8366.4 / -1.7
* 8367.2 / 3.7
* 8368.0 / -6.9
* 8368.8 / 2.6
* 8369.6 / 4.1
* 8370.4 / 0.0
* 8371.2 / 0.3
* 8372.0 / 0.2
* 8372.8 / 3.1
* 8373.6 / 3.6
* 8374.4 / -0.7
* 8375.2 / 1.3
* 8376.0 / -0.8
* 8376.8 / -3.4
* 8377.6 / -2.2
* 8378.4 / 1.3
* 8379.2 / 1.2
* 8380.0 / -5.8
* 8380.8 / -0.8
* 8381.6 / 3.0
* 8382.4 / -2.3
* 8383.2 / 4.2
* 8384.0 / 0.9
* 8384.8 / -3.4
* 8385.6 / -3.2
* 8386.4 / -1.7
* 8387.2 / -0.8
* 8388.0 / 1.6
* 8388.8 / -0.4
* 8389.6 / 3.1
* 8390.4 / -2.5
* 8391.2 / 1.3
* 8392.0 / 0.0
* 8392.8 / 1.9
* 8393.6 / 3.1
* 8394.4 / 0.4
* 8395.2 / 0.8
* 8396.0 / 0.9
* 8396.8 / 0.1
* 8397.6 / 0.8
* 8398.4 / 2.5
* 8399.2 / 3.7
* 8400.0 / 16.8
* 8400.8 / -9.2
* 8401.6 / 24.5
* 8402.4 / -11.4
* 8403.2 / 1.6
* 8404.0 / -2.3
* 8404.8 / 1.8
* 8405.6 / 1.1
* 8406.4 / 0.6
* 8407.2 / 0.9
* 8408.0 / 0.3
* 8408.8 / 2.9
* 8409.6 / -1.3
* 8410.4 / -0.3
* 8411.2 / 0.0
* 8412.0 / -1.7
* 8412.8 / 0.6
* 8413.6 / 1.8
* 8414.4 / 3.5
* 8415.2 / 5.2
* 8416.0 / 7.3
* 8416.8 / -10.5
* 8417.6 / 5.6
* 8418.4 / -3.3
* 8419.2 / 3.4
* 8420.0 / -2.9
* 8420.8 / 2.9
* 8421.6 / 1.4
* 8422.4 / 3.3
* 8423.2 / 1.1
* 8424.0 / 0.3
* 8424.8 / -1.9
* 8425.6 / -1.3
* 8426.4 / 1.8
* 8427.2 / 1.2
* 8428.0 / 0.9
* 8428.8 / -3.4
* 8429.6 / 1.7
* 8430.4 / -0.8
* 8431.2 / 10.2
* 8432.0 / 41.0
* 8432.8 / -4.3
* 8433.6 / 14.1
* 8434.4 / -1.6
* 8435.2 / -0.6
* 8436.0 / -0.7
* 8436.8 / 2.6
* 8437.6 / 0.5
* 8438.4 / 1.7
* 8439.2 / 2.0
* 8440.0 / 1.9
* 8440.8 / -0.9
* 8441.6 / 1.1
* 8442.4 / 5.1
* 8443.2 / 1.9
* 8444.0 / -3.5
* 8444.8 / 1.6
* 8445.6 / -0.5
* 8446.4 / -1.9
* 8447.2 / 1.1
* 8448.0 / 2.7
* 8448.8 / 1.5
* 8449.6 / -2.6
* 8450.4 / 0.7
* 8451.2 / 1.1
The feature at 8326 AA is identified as [O II]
